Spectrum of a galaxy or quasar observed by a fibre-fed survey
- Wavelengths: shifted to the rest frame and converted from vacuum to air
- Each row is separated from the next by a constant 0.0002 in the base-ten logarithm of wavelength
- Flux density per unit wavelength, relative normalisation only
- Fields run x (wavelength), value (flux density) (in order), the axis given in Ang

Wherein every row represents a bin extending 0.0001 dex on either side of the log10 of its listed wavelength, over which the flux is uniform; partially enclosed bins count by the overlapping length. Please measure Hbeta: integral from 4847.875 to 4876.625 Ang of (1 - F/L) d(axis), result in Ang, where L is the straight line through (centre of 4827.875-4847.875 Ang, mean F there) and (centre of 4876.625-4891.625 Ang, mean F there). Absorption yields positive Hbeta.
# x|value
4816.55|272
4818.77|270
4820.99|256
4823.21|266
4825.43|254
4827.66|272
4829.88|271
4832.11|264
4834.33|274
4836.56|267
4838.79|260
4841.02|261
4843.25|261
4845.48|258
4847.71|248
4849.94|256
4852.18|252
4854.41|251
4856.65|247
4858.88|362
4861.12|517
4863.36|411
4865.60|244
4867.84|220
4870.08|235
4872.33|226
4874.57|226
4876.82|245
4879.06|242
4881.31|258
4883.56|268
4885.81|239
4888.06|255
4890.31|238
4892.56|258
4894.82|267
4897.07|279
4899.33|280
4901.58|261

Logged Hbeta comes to -3.1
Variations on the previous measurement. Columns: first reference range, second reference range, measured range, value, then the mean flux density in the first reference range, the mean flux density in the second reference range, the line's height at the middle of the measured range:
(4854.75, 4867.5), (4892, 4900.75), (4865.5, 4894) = 5.66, 341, 272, 305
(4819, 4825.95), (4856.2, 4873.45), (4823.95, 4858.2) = 2.50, 261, 310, 282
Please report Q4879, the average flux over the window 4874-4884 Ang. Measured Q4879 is 248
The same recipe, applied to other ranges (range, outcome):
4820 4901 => 269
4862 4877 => 263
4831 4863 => 287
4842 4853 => 255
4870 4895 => 246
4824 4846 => 264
